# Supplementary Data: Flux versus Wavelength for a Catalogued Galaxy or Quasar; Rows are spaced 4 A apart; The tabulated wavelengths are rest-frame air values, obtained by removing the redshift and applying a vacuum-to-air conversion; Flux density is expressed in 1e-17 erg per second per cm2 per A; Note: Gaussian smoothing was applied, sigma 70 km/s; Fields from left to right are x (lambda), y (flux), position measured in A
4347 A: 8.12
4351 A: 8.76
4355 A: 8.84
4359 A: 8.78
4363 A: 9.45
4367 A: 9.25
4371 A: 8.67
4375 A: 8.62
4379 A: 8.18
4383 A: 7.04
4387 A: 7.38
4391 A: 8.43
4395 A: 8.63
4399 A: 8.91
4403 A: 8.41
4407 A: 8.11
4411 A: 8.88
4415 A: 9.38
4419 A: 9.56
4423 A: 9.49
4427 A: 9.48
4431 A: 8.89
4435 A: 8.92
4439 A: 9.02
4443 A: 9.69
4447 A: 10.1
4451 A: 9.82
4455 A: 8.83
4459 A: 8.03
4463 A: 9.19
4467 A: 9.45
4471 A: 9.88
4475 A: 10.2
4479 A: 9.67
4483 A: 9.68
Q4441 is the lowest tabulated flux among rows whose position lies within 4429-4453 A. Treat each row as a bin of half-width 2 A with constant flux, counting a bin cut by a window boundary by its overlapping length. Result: 8.89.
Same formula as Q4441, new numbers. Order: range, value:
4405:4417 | 8.11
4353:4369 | 8.78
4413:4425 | 9.38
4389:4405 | 8.41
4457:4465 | 8.03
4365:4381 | 8.18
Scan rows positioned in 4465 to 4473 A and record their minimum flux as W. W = 9.45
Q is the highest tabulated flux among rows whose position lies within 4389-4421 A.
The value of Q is 9.56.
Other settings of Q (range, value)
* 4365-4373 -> 9.25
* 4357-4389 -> 9.45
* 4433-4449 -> 10.1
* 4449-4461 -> 9.82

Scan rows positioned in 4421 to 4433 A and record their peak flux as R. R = 9.49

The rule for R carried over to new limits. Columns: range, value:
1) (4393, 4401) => 8.91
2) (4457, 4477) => 10.2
